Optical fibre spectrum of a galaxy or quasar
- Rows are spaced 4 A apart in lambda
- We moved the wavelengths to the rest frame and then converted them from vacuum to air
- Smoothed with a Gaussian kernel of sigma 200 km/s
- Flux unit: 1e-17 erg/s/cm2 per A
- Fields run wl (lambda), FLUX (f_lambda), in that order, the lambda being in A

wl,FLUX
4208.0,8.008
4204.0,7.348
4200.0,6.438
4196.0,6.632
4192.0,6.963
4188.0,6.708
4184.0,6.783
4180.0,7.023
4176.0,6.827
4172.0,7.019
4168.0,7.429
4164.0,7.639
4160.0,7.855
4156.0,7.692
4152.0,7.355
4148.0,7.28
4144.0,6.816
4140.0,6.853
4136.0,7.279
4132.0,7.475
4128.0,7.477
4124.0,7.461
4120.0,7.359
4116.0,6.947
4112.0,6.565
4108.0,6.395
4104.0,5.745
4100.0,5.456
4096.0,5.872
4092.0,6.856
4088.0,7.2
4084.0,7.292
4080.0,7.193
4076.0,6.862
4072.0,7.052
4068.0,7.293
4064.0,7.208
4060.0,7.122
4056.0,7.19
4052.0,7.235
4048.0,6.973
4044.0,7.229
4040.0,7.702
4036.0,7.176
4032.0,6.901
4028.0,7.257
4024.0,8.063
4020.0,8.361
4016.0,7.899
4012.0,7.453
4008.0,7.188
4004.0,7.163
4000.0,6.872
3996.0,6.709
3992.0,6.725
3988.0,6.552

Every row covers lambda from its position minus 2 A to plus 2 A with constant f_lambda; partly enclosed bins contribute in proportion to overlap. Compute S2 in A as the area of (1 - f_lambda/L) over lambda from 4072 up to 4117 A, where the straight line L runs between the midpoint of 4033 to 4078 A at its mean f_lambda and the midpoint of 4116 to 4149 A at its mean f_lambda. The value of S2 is 3.8 A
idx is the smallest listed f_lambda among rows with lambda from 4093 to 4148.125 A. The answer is 5.456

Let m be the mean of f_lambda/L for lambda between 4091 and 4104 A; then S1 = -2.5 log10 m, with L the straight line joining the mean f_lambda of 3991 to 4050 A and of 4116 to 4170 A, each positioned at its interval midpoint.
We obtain 0.23 mag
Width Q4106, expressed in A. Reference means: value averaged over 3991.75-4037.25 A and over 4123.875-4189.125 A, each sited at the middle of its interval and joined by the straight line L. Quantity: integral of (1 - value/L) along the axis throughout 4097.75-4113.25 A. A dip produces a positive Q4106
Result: 2.68 A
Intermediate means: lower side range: 7.34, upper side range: 7.23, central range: 6.01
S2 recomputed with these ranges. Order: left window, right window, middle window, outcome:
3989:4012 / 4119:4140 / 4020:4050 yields -1.4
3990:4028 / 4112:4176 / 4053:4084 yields 0.8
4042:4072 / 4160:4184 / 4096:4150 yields 2.8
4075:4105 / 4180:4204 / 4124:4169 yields -4.6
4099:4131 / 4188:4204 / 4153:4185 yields -2.6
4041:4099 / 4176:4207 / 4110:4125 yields -0.2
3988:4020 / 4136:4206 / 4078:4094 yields 0.0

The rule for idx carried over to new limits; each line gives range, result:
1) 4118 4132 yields 7.359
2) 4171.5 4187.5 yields 6.783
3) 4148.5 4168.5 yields 7.355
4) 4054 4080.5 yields 6.862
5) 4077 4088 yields 7.193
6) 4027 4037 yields 6.901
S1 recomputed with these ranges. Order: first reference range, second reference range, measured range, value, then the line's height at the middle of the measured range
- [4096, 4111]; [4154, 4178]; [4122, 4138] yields -0.14 mag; 6.55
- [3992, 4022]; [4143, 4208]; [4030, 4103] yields 0.05 mag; 7.27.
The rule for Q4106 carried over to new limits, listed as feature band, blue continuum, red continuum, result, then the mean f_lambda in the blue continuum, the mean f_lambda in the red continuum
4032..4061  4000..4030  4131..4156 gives 1.1 A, 7.58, 7.21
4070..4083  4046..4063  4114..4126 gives 0.2 A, 7.13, 7.26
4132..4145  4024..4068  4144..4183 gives 0.4 A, 7.24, 7.3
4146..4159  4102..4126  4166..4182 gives -1.0 A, 6.75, 7.07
